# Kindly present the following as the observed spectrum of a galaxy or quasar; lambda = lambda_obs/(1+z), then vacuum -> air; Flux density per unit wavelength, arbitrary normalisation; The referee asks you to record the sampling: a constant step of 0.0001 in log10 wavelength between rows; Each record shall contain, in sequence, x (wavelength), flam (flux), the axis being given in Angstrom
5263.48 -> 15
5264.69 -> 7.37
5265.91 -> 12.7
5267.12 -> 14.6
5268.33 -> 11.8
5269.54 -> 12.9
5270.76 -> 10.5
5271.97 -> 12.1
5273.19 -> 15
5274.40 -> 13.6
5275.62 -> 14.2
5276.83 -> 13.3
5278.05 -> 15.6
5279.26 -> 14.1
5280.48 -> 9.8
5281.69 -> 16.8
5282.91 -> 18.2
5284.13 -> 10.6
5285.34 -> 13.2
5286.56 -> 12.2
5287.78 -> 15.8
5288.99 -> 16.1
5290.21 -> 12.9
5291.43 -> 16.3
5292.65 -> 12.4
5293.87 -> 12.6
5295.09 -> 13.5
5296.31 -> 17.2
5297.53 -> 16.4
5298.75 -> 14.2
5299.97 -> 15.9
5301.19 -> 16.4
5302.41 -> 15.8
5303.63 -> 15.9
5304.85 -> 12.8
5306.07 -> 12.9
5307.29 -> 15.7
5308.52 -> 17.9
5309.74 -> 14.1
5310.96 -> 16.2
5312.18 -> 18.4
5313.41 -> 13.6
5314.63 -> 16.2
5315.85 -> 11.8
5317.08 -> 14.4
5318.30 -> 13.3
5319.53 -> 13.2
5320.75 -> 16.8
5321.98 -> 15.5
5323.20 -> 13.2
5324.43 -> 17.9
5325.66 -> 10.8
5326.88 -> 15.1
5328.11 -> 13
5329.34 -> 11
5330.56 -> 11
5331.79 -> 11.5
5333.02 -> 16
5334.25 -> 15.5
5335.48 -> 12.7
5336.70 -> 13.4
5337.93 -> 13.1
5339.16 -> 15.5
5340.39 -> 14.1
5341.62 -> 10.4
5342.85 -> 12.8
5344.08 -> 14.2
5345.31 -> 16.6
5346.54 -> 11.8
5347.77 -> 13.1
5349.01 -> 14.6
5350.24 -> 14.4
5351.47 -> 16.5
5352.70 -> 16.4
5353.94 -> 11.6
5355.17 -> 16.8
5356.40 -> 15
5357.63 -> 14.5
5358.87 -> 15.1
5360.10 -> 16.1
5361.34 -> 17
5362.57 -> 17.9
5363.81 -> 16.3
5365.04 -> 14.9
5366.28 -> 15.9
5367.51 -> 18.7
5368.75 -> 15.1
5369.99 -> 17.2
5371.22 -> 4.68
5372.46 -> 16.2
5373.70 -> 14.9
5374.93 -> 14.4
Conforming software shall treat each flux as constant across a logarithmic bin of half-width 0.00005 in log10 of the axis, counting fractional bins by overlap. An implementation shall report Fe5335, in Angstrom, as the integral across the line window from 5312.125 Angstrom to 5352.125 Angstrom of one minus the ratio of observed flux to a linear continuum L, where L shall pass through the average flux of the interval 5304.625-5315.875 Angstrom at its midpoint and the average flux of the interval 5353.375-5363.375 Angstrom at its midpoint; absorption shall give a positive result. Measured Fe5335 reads 3.7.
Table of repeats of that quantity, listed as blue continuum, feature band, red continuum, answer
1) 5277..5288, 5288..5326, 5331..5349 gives -3.0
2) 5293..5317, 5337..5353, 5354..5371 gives 1.6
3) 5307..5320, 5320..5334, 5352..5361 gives 1.1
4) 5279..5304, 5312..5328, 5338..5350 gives -0.4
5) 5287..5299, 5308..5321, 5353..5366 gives 0.0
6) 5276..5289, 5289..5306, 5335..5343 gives -1.2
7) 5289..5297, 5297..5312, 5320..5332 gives -1.4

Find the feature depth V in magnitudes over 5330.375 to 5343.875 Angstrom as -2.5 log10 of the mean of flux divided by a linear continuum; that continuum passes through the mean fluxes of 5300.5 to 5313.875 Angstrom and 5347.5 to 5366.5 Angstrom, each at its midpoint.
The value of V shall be 0.16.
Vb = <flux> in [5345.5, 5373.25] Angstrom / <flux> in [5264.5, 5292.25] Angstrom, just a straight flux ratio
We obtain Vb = 1.1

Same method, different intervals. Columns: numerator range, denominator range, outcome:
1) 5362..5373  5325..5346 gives 1.14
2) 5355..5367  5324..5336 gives 1.19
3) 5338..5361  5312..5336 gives 1.03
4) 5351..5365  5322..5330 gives 1.15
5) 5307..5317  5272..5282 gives 1.11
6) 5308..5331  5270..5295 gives 1.05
